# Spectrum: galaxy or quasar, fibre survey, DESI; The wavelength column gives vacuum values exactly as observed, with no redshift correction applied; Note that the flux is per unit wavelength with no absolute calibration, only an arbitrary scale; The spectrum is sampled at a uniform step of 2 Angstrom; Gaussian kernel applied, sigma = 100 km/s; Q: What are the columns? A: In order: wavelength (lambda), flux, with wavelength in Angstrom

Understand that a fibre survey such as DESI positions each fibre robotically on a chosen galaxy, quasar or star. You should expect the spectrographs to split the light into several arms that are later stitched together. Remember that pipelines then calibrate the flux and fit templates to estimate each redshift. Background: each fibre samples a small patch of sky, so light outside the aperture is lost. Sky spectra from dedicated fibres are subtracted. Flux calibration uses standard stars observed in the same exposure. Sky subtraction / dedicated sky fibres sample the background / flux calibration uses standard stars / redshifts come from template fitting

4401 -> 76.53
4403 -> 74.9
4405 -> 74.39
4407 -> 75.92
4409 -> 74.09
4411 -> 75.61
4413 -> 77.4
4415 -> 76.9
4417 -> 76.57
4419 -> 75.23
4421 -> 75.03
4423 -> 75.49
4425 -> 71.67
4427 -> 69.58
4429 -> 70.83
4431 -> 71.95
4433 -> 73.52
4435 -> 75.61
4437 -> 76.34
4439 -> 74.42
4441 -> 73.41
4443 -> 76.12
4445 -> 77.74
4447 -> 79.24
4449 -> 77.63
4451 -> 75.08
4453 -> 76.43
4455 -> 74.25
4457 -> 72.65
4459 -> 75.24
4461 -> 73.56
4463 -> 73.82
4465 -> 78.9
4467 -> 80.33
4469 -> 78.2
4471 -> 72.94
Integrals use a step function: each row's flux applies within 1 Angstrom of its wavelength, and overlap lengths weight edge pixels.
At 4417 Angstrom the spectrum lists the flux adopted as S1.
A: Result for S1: 76.57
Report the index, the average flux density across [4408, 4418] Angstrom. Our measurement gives 76.1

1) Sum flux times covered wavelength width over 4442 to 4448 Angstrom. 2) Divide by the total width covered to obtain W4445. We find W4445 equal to 77.7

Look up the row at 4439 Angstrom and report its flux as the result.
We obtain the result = 74.42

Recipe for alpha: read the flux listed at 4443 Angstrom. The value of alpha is 76.12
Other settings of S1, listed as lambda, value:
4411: 75.61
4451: 75.08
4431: 71.95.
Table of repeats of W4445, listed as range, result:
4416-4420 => 75.9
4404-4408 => 75.2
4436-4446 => 75.6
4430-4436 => 73.7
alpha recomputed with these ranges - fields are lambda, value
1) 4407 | 75.92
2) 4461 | 73.56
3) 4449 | 77.63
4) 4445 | 77.74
